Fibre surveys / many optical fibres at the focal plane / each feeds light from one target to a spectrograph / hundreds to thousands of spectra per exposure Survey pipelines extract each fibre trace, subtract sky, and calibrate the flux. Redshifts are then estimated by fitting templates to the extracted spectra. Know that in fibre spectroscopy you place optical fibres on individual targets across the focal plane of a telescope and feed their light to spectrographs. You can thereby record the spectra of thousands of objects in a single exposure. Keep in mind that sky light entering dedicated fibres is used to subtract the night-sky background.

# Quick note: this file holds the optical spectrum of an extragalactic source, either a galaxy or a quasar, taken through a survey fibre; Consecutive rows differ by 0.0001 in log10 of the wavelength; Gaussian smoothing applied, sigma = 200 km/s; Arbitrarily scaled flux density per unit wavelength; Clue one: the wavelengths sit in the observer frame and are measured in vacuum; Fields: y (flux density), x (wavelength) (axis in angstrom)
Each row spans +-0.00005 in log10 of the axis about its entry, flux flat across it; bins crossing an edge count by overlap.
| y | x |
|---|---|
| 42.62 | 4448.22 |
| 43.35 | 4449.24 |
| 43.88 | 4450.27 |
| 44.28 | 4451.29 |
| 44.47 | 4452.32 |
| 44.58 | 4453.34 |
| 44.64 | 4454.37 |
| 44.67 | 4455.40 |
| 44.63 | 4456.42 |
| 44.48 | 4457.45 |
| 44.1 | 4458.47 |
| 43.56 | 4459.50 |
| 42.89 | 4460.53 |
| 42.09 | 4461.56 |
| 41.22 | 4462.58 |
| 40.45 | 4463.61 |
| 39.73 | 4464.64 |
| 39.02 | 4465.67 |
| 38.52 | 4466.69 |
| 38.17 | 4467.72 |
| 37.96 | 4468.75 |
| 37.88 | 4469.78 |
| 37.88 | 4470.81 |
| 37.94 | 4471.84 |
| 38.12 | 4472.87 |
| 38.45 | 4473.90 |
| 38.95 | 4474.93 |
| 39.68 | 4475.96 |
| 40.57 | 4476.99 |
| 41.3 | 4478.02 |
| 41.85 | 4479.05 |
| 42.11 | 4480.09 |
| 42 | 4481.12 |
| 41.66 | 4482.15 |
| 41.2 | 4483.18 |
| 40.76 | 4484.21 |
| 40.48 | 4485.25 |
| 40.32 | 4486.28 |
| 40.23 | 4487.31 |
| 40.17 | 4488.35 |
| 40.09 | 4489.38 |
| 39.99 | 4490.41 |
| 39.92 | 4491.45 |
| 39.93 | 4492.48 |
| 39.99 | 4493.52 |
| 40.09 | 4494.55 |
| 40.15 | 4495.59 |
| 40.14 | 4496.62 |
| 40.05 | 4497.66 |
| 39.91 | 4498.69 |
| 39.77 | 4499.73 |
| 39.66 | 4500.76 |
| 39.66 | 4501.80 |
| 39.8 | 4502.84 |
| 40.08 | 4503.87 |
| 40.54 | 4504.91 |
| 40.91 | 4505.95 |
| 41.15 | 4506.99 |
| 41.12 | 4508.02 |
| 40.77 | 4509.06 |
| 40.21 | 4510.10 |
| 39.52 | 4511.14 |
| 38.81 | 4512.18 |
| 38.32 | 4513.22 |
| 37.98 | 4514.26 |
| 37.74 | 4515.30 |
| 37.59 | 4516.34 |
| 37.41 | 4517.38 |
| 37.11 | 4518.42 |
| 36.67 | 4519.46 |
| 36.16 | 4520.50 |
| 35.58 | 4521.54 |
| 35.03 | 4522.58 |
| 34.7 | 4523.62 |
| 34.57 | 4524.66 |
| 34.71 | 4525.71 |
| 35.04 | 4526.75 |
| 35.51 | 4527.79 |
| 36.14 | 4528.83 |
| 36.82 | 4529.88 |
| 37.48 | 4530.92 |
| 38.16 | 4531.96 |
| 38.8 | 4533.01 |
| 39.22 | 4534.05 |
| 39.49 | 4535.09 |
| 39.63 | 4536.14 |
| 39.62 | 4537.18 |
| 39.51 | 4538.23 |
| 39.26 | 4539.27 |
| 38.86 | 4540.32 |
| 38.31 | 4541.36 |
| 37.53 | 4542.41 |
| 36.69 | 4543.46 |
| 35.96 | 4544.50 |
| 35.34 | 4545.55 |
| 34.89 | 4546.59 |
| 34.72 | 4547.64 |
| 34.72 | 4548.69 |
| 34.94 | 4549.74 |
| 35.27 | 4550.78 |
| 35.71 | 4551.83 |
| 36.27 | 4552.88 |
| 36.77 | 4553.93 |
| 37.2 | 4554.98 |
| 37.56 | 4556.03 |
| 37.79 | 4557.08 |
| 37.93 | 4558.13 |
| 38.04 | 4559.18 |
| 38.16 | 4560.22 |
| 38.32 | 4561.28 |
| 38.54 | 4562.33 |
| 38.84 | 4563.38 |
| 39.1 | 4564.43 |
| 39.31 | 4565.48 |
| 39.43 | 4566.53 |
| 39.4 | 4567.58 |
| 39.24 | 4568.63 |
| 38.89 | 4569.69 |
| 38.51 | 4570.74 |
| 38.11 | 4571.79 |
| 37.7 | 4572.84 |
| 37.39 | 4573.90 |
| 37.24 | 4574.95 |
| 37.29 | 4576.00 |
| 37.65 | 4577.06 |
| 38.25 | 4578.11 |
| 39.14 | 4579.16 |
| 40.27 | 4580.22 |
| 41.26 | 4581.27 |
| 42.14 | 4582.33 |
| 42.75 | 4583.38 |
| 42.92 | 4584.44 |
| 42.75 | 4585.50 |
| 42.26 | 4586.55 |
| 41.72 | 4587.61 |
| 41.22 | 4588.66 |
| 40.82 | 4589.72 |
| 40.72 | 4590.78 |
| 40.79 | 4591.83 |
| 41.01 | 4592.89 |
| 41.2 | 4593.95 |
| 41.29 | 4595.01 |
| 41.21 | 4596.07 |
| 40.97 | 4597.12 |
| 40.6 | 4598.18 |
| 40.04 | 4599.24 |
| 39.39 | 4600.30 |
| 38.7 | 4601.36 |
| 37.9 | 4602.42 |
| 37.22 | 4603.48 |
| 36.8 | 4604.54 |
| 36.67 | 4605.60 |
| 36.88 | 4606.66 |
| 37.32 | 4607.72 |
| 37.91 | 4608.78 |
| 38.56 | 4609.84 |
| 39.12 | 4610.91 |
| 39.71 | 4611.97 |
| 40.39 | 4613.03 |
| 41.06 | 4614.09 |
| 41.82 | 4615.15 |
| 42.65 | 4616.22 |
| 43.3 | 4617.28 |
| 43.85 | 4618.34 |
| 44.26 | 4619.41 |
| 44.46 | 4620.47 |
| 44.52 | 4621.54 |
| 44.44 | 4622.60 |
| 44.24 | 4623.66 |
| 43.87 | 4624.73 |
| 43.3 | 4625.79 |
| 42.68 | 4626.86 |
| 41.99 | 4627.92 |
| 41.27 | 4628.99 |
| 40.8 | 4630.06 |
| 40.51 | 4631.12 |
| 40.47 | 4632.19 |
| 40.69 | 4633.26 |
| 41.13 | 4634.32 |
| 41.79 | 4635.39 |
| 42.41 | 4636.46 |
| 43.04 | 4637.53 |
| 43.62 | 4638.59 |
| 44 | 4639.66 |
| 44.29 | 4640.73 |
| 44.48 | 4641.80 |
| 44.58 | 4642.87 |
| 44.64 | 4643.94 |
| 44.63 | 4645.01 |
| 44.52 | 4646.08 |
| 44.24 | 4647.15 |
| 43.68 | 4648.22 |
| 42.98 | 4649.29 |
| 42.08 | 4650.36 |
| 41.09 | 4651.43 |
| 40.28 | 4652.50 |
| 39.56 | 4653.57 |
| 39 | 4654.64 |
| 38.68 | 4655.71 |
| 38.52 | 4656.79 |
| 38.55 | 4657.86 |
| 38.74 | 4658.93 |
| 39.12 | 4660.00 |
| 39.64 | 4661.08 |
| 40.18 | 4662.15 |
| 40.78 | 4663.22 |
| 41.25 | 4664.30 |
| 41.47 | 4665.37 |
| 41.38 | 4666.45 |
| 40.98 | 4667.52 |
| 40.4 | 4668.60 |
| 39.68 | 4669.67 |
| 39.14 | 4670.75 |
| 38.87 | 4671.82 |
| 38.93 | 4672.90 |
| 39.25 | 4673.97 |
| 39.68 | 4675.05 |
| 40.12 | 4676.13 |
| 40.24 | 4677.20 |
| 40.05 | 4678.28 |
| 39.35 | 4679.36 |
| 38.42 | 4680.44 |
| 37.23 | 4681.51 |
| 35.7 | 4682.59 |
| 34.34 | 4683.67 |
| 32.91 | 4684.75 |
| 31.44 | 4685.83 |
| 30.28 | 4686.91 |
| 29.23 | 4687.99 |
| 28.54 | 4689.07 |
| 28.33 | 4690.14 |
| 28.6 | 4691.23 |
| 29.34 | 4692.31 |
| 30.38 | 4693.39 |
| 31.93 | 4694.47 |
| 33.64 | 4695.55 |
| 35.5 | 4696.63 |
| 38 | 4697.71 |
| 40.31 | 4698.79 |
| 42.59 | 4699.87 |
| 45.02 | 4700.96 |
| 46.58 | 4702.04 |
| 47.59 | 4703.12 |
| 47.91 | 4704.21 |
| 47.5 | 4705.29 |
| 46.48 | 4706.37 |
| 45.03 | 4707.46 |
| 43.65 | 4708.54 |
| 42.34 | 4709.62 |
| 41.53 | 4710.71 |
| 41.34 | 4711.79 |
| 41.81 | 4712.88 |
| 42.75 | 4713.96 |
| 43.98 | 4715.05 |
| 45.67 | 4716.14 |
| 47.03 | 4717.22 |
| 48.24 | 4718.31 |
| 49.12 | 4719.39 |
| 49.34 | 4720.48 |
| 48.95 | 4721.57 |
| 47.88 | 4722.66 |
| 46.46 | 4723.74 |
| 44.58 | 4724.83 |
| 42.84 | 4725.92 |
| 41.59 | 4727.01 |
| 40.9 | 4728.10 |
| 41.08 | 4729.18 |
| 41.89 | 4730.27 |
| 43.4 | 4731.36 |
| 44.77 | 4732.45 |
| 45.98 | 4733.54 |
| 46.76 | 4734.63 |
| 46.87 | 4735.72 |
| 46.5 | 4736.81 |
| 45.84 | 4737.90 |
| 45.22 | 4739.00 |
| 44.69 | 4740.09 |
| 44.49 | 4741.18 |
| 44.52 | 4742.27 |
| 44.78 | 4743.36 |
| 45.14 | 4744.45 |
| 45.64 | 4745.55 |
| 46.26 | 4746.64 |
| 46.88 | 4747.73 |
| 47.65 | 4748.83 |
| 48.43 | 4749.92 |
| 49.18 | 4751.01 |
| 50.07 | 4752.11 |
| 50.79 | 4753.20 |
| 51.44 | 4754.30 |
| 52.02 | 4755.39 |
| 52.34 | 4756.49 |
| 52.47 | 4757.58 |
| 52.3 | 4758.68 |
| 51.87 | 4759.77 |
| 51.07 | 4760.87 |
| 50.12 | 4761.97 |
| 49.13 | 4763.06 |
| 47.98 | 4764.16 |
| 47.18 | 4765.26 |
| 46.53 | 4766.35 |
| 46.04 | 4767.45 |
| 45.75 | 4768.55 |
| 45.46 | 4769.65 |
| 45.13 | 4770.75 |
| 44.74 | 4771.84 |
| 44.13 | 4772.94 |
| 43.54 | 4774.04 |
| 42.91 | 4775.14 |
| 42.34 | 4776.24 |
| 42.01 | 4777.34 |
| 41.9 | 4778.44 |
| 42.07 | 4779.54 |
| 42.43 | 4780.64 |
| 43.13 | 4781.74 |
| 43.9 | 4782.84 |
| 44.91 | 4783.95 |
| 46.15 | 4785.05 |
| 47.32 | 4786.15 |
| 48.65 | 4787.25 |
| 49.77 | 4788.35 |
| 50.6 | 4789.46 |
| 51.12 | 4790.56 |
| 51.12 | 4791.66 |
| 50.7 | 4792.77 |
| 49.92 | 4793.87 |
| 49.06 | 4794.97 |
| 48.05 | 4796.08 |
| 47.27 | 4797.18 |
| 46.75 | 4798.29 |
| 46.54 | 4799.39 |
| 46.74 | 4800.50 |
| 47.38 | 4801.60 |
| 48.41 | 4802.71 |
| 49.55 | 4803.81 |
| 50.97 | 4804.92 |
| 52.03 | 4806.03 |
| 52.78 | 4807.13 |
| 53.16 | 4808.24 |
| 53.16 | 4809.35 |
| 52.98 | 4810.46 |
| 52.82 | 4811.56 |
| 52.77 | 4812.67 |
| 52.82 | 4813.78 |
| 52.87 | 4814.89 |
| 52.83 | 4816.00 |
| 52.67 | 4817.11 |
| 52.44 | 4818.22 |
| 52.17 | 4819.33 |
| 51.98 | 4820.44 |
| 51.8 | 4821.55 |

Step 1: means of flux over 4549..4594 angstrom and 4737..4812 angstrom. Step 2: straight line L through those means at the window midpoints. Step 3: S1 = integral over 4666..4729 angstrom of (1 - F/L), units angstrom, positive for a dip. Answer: 6.1 angstrom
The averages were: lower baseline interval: 39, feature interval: 40.2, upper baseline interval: 47.7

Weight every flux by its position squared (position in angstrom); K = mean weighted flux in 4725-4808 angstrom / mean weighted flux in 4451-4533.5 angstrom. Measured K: 1.3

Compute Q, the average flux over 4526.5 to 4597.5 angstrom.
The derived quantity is 38.6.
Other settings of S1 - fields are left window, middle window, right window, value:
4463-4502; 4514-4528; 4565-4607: 1.3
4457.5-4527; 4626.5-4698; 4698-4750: 7.4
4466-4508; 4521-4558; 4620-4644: 3.8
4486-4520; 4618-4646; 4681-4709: -3.8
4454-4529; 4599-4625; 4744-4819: 1.6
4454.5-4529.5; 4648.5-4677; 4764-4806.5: 2.4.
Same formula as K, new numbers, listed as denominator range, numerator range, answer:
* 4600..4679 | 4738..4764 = 1.24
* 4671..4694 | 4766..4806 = 1.40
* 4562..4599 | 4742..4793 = 1.28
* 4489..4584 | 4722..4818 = 1.37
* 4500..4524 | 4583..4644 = 1.12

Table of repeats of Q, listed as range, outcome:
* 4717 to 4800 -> 46.7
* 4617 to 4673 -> 41.8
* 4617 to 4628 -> 43.8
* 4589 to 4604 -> 40.1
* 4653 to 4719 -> 39.3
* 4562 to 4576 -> 38.6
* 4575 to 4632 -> 40.8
